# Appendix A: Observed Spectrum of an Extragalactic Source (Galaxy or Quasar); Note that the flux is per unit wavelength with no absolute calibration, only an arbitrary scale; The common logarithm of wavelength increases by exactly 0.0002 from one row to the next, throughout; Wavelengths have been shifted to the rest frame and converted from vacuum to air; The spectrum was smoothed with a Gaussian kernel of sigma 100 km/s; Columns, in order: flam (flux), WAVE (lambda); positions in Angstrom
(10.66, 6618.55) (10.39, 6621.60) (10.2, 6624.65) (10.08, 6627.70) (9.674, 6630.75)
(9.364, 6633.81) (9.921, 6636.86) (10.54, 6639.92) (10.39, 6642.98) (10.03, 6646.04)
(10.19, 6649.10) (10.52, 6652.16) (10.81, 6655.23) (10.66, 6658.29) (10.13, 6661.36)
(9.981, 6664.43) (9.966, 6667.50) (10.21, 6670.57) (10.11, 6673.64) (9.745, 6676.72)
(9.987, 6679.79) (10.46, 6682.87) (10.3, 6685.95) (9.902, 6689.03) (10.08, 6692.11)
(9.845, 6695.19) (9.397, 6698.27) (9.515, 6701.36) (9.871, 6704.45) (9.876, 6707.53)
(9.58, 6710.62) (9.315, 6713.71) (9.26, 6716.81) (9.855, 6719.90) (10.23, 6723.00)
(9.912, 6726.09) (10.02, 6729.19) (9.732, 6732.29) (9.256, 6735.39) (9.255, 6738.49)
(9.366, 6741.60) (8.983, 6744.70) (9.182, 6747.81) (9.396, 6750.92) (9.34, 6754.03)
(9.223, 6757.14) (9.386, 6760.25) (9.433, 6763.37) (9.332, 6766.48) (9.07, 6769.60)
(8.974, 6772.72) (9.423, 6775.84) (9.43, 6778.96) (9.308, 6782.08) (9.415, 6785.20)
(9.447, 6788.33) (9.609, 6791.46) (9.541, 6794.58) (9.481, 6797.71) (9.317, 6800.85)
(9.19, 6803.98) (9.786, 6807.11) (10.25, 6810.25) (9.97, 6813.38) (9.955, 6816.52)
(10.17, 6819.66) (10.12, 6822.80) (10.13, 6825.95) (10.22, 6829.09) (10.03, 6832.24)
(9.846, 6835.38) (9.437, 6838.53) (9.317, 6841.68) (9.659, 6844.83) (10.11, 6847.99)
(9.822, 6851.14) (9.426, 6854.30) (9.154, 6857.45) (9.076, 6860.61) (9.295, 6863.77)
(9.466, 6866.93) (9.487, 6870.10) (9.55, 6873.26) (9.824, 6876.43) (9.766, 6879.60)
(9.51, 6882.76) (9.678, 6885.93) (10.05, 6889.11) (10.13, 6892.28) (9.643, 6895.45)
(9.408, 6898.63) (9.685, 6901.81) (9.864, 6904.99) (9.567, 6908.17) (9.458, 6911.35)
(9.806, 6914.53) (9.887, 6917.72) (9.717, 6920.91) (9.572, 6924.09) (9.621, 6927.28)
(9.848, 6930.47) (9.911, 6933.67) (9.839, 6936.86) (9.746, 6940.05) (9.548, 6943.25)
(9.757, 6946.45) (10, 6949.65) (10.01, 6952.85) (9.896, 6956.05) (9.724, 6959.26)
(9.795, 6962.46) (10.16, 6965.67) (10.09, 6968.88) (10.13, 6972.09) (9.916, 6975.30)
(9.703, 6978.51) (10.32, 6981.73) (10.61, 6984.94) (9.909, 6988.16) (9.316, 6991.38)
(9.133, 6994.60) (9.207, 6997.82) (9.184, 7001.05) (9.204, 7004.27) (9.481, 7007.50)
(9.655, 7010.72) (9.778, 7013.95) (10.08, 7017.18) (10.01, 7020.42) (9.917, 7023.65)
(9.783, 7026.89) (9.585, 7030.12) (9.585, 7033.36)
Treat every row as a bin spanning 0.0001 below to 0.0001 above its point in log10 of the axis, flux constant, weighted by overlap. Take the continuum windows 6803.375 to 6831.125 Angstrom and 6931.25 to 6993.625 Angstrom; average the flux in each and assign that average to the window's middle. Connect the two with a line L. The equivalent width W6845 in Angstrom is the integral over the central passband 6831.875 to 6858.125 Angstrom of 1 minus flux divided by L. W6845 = 0.9 Angstrom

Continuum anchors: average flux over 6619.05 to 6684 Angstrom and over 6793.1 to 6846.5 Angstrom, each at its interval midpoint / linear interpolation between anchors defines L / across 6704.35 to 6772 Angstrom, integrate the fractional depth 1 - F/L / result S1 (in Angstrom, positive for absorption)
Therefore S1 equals 3.3 Angstrom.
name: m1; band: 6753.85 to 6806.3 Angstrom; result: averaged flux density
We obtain 9.36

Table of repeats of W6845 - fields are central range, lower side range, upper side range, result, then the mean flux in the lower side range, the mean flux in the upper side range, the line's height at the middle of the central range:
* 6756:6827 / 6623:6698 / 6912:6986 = 3.19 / 10.1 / 9.89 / 10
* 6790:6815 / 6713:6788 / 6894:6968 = -0.33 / 9.42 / 9.76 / 9.52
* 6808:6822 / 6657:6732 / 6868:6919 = -0.41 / 9.92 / 9.7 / 9.79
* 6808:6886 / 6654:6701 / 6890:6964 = 1.06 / 10.1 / 9.76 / 9.87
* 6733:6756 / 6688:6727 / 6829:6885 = 1.02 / 9.74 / 9.6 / 9.7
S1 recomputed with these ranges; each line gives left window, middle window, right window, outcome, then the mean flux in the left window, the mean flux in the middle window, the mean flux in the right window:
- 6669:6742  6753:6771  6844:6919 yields 0.8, 9.8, 9.3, 9.64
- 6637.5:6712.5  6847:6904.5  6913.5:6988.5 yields 1.9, 10.1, 9.62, 9.9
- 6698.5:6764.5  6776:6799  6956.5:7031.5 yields 0.3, 9.52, 9.46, 9.77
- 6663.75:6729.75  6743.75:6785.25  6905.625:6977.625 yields 2.5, 9.88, 9.28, 9.82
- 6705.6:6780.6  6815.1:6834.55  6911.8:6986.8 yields -0.9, 9.45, 10.1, 9.89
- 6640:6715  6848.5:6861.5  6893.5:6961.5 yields 0.5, 10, 9.45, 9.74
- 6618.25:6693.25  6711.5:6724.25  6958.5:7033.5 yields 0.6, 10.2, 9.64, 9.77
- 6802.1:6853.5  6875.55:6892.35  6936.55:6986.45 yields 0.2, 9.87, 9.8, 9.96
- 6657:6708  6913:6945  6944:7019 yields 0.2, 10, 9.75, 9.78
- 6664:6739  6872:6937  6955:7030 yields 0.4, 9.83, 9.73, 9.78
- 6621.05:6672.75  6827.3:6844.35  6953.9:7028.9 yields 0.3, 10.2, 9.77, 9.78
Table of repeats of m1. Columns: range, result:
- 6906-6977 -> 9.82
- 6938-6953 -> 9.79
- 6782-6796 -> 9.48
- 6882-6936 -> 9.73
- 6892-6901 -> 9.66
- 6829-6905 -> 9.64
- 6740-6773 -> 9.25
